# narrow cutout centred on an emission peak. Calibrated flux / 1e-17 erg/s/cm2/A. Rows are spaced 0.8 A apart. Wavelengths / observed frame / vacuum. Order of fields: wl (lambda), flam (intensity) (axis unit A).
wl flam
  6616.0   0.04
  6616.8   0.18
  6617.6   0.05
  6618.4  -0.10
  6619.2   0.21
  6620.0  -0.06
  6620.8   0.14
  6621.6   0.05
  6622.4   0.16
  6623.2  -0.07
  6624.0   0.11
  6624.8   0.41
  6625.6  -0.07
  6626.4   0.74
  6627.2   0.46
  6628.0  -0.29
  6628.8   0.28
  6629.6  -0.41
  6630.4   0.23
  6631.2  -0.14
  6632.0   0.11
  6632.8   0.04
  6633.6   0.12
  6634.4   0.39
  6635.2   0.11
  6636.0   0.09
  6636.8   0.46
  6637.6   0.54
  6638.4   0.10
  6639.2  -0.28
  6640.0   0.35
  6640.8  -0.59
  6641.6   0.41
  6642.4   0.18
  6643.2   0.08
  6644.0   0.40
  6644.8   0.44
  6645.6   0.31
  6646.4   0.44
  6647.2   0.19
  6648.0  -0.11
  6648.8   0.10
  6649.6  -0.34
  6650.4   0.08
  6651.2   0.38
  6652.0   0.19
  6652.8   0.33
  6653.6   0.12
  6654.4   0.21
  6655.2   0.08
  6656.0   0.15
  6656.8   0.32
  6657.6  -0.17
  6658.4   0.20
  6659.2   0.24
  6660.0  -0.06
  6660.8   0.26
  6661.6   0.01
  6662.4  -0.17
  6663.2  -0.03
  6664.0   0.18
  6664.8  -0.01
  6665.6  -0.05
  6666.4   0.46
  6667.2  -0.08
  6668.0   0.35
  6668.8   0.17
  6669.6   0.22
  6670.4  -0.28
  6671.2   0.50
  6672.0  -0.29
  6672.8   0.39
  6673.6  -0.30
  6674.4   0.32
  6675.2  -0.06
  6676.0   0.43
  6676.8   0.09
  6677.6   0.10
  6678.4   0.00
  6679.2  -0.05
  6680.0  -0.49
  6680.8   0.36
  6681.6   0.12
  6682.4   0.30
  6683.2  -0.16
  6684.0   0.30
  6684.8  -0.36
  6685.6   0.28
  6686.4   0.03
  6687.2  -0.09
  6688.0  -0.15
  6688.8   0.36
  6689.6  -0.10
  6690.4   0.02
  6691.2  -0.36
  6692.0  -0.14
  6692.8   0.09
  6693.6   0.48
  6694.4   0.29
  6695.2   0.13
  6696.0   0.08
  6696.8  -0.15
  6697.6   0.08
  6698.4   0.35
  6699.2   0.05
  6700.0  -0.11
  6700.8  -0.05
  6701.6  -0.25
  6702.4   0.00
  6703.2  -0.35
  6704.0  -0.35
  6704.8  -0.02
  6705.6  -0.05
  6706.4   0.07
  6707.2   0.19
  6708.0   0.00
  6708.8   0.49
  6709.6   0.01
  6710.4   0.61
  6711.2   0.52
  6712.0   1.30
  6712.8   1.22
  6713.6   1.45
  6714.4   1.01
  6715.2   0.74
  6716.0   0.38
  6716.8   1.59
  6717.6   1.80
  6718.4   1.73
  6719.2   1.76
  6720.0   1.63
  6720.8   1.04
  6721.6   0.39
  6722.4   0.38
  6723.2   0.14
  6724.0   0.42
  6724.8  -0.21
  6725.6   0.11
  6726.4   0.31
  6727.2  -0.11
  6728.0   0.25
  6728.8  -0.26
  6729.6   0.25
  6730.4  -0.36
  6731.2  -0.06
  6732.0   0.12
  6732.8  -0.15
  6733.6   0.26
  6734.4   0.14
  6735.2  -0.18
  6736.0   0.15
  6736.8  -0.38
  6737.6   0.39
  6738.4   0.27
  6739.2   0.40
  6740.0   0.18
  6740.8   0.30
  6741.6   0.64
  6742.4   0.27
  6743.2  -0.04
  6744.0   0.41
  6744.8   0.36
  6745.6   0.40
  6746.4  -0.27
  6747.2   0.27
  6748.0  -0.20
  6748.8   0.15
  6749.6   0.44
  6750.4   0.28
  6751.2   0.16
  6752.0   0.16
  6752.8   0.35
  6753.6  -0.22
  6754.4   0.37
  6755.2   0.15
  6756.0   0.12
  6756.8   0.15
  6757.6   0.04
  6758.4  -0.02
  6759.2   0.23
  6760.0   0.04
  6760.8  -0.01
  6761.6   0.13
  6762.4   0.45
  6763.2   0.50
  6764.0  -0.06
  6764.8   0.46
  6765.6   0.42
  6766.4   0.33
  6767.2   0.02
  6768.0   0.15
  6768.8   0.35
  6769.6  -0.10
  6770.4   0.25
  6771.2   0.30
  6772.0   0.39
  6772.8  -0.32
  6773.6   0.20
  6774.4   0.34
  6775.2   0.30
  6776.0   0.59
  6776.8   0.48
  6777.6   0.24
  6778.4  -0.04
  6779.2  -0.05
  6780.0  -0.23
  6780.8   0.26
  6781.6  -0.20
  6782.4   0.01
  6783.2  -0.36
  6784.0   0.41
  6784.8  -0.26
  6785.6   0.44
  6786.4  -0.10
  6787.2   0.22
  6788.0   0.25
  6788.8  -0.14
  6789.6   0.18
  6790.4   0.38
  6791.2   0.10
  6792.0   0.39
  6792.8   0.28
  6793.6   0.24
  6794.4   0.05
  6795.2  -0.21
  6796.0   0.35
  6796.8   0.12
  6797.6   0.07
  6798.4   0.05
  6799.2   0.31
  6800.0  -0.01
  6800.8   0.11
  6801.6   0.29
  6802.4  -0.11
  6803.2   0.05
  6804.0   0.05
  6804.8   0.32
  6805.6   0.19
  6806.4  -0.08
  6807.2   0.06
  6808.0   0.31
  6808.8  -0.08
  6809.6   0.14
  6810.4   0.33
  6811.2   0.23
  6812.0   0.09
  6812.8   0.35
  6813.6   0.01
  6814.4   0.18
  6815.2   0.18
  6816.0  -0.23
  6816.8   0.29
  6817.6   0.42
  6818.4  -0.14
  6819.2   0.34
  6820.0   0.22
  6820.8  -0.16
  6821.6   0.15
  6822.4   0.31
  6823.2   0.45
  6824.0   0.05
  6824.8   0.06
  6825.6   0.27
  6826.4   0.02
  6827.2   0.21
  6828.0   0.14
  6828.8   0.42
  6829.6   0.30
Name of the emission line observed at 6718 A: [O II]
